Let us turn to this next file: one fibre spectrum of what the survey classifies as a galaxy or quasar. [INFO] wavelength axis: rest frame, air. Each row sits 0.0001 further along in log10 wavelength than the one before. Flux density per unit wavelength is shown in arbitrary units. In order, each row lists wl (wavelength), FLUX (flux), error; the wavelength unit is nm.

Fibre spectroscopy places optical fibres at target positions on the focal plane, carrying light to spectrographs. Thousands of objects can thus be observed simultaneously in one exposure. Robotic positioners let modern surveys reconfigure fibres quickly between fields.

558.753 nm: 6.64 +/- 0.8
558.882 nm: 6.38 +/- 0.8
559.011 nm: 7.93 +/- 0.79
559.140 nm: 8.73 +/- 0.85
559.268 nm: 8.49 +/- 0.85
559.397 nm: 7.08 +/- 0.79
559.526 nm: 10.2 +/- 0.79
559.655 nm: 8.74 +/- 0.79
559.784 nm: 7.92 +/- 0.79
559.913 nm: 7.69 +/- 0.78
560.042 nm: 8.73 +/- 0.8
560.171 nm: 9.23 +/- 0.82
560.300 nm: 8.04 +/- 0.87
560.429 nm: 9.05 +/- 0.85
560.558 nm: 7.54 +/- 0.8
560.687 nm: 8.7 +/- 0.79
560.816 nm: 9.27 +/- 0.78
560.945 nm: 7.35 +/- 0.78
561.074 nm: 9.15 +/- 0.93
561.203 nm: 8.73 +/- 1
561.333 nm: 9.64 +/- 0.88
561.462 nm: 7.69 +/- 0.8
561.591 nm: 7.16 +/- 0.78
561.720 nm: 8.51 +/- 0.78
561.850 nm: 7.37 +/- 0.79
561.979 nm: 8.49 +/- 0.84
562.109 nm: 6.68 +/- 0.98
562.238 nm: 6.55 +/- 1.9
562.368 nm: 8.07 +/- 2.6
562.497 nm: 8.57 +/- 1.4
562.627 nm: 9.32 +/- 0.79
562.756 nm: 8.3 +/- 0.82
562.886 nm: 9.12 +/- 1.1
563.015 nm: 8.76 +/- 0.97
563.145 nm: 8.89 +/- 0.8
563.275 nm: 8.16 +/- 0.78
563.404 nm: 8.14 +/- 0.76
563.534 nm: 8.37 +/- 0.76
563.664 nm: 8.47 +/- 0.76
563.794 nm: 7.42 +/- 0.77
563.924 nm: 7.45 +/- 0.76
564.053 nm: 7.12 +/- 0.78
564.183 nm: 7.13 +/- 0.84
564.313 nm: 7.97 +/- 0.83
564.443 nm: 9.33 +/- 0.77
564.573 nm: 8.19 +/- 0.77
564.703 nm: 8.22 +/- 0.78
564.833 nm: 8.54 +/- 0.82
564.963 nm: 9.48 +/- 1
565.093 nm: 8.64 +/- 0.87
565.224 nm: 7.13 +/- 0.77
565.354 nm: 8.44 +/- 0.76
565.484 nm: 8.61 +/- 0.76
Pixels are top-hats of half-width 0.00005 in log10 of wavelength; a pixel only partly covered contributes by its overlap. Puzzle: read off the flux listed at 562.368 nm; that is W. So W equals 8.07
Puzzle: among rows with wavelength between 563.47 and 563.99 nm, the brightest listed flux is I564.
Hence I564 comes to 8.47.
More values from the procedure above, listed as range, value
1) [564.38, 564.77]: 9.33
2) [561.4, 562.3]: 8.51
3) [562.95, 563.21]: 8.89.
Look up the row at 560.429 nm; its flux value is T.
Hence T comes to 9.05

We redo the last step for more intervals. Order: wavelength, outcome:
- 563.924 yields 7.45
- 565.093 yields 8.64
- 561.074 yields 9.15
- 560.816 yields 9.27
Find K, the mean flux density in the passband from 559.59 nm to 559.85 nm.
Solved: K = 8.32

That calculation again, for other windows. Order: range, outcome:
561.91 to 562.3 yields 7.25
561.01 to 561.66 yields 8.48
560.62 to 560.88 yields 8.98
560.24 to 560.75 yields 8.34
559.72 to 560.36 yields 8.32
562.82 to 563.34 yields 8.74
